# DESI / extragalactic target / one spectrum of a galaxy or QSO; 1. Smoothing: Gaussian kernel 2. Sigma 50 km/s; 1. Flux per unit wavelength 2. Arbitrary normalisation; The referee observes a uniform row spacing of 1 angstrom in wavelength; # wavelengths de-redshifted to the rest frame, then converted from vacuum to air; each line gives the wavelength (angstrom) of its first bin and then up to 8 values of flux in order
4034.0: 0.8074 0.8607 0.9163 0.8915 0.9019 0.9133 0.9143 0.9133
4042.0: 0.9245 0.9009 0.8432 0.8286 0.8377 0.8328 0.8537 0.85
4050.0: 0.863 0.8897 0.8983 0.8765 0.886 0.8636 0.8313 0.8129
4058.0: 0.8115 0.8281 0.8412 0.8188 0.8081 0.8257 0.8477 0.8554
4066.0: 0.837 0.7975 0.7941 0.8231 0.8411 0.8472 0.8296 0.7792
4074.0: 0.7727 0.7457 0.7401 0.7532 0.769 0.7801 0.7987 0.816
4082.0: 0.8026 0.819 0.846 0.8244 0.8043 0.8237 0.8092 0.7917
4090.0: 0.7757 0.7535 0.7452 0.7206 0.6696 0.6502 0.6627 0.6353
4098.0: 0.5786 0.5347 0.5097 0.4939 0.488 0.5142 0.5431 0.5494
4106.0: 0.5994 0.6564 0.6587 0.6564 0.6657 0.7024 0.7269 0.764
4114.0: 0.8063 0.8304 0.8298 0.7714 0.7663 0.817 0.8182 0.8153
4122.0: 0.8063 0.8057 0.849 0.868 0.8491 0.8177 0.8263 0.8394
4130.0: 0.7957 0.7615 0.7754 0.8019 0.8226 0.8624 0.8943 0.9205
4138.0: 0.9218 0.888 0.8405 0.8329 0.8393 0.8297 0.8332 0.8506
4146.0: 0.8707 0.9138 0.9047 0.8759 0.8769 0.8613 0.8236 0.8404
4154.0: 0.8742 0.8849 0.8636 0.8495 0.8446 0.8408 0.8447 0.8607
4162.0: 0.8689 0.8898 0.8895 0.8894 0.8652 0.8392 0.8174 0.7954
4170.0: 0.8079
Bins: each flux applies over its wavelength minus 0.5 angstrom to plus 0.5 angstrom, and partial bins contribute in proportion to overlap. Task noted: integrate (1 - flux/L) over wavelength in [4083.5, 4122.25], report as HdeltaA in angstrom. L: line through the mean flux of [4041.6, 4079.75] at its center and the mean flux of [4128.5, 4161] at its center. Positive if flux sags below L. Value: 6.4 angstrom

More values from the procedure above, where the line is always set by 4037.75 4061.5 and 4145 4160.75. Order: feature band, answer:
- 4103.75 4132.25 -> 3.5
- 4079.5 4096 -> 1.7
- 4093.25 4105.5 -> 4.1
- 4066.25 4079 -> 1.1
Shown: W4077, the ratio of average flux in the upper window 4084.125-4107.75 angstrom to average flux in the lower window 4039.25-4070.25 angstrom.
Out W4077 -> 0.78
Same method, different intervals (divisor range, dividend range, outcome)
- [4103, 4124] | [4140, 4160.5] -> 1.18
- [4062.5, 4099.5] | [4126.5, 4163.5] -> 1.11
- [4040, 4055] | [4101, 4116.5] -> 0.76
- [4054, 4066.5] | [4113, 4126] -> 0.98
